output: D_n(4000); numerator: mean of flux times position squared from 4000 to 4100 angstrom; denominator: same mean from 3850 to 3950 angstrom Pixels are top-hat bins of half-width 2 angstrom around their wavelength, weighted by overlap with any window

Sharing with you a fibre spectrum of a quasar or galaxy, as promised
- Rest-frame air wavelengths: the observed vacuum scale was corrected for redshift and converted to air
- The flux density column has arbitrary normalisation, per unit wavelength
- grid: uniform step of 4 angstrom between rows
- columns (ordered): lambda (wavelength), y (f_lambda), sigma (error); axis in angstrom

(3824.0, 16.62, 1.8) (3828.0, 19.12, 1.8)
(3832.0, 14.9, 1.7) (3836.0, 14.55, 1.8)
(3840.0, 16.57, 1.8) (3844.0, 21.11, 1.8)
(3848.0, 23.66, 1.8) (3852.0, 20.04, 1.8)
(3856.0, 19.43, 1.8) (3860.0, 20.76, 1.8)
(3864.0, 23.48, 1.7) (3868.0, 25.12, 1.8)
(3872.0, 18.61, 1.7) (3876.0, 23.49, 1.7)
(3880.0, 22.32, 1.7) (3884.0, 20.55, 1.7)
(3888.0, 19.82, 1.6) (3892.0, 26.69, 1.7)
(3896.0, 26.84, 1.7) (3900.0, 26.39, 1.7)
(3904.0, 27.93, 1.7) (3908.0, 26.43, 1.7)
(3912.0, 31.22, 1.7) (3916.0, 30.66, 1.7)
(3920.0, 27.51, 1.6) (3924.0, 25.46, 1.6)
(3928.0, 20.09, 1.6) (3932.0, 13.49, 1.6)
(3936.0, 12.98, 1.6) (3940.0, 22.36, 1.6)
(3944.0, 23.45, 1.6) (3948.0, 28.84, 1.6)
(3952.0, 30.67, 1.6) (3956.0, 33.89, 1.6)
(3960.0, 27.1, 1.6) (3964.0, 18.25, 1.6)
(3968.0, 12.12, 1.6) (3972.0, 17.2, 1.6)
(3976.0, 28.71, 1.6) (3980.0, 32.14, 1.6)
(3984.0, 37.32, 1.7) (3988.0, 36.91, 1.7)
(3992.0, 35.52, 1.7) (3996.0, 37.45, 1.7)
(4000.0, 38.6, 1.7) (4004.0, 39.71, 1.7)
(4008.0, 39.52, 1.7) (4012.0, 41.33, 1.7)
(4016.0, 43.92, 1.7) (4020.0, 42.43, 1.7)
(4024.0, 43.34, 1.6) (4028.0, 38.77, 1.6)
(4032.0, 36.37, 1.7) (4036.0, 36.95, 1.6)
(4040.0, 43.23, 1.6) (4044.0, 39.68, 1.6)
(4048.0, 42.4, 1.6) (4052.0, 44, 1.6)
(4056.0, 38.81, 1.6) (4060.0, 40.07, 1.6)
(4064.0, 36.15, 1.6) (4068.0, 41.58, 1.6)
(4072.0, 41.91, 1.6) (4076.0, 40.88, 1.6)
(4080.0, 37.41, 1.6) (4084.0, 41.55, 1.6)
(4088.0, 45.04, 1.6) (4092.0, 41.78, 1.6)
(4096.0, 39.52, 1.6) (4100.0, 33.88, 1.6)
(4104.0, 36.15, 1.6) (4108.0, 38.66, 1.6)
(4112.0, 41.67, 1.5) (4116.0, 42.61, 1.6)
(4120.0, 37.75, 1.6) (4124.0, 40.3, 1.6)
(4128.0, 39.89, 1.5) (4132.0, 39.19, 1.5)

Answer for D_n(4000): 1.9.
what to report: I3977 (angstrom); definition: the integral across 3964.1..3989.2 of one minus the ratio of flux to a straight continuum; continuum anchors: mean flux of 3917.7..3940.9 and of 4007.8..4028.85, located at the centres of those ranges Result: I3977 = 4.6 angstrom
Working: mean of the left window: 20.4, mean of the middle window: 26.4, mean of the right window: 41.9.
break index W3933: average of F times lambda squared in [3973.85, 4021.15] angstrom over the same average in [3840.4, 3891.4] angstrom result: 1.87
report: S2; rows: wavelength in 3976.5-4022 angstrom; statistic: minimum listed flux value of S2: 32.14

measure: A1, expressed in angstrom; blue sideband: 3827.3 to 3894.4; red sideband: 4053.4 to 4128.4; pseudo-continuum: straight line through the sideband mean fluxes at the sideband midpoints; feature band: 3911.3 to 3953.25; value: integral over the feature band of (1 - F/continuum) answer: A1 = 4.1 angstrom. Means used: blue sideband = 20.7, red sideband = 39.8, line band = 23.9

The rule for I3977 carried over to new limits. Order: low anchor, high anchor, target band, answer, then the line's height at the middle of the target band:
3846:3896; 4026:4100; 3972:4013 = -2.42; 33.6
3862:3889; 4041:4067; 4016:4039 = -1.55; 37.6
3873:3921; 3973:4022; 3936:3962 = 4.28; 31.7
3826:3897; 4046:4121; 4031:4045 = -1.17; 36.2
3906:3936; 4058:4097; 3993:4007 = -2.56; 32.5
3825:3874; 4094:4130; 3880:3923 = -4.76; 23.5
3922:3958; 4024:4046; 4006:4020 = -2.34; 35.7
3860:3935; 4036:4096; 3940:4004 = 4.63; 31.4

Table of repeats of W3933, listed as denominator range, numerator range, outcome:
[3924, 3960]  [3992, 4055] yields 1.78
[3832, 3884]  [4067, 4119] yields 2.20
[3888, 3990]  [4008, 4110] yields 1.66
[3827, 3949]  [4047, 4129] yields 1.98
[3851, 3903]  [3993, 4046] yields 1.89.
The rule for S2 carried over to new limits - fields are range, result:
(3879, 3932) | 13.49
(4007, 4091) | 36.15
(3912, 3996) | 12.12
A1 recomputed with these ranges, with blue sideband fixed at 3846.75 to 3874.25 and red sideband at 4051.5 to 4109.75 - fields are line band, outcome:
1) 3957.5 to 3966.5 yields 2.2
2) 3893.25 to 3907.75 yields -1.2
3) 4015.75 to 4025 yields -2.2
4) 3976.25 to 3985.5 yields -0.6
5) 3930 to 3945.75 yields 5.6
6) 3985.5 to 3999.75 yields -1.9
